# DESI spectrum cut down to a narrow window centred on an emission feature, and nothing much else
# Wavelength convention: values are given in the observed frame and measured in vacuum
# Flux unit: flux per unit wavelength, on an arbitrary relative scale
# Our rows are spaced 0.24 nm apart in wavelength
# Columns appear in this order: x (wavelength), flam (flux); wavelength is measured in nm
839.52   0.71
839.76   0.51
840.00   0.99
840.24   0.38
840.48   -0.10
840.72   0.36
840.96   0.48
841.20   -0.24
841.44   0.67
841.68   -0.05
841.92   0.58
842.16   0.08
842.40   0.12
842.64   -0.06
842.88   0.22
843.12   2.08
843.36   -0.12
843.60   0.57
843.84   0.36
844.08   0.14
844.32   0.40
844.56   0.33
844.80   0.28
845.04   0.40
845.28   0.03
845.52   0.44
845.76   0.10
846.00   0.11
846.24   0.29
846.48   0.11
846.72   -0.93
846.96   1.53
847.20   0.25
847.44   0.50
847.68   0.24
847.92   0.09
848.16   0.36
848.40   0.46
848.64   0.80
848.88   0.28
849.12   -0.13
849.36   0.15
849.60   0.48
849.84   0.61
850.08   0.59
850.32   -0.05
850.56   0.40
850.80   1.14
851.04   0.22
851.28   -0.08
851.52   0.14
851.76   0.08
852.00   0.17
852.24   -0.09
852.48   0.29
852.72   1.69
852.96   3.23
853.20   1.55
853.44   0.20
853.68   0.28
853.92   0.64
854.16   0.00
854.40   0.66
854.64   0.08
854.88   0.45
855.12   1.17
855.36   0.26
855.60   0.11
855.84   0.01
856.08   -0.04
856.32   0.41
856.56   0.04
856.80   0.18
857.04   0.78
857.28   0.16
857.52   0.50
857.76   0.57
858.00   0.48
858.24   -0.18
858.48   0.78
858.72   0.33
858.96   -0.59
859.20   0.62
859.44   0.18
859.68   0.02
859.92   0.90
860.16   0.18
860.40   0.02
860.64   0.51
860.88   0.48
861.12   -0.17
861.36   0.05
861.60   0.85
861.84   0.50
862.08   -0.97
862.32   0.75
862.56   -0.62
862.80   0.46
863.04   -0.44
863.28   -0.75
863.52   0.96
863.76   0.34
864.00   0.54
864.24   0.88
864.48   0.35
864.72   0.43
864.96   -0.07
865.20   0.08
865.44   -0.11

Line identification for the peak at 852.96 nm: Hbeta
